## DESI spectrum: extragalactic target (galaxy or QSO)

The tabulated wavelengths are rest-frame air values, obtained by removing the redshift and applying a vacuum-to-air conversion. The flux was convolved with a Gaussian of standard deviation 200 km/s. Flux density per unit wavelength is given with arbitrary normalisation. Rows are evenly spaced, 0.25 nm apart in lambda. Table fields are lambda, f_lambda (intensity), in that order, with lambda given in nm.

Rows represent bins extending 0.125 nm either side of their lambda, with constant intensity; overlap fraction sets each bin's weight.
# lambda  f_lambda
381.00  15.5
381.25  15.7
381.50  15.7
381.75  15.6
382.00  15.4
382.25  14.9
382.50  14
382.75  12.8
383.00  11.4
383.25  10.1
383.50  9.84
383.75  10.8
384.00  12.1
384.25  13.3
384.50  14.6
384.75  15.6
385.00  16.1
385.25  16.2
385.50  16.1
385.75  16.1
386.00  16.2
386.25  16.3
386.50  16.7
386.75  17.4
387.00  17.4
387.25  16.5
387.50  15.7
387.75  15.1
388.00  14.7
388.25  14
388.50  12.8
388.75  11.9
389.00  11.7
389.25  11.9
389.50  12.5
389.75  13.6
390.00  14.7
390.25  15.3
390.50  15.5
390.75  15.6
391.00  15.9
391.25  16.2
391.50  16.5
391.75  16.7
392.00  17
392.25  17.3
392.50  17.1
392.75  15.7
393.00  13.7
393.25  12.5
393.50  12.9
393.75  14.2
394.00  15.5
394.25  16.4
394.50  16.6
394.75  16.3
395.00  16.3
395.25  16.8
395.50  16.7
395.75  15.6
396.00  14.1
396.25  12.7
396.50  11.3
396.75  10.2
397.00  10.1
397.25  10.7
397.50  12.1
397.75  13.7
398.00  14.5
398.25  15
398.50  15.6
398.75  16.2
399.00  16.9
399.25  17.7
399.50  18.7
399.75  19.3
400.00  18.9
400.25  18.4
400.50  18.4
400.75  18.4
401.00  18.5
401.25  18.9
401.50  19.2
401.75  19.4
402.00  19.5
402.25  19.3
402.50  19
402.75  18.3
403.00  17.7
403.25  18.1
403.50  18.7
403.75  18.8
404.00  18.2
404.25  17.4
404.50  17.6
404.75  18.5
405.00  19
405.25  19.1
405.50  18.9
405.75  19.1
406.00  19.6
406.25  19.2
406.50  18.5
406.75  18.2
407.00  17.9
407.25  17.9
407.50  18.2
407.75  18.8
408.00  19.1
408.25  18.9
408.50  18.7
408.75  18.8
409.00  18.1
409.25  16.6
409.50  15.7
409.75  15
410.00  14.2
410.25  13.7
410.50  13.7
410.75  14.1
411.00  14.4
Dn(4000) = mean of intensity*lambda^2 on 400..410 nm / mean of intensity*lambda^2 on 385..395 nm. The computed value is 1.30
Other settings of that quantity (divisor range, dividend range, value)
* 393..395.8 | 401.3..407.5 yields 1.27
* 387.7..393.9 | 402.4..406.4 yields 1.36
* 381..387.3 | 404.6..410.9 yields 1.35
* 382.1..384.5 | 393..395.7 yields 1.32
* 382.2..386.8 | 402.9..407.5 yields 1.45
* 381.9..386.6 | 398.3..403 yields 1.41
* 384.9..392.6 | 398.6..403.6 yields 1.28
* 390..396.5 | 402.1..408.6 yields 1.28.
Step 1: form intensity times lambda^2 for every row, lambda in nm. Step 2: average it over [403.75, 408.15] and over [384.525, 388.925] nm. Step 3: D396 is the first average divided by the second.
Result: 1.3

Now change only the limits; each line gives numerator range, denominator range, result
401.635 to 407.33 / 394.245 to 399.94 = 1.29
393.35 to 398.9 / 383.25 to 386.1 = 1.07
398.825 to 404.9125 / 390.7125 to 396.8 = 1.26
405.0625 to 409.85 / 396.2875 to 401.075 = 1.23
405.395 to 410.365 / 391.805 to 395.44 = 1.22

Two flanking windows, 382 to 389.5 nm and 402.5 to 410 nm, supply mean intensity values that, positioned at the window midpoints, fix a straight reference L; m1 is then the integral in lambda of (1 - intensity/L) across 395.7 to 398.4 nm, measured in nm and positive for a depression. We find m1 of 0.61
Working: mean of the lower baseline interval 14.2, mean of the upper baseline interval 18.2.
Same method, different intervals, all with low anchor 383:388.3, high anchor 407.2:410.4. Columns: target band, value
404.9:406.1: -0.17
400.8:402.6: -0.29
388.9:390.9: 0.17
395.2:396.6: 0.12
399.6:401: -0.21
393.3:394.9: 0.04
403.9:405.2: -0.11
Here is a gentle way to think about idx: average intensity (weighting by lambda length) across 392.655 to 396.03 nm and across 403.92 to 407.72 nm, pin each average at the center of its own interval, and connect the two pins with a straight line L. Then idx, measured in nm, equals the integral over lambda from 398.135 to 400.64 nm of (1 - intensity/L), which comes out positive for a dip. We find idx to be -0.12 nm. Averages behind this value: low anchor 15.3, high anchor 18.5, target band 17.5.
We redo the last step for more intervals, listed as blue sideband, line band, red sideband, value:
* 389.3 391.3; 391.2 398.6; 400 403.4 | 0.73 nm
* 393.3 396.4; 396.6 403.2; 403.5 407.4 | 0.07 nm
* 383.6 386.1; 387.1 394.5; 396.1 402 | 0.17 nm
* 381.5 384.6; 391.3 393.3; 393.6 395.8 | -0.07 nm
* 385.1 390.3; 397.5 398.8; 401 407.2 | 0.20 nm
